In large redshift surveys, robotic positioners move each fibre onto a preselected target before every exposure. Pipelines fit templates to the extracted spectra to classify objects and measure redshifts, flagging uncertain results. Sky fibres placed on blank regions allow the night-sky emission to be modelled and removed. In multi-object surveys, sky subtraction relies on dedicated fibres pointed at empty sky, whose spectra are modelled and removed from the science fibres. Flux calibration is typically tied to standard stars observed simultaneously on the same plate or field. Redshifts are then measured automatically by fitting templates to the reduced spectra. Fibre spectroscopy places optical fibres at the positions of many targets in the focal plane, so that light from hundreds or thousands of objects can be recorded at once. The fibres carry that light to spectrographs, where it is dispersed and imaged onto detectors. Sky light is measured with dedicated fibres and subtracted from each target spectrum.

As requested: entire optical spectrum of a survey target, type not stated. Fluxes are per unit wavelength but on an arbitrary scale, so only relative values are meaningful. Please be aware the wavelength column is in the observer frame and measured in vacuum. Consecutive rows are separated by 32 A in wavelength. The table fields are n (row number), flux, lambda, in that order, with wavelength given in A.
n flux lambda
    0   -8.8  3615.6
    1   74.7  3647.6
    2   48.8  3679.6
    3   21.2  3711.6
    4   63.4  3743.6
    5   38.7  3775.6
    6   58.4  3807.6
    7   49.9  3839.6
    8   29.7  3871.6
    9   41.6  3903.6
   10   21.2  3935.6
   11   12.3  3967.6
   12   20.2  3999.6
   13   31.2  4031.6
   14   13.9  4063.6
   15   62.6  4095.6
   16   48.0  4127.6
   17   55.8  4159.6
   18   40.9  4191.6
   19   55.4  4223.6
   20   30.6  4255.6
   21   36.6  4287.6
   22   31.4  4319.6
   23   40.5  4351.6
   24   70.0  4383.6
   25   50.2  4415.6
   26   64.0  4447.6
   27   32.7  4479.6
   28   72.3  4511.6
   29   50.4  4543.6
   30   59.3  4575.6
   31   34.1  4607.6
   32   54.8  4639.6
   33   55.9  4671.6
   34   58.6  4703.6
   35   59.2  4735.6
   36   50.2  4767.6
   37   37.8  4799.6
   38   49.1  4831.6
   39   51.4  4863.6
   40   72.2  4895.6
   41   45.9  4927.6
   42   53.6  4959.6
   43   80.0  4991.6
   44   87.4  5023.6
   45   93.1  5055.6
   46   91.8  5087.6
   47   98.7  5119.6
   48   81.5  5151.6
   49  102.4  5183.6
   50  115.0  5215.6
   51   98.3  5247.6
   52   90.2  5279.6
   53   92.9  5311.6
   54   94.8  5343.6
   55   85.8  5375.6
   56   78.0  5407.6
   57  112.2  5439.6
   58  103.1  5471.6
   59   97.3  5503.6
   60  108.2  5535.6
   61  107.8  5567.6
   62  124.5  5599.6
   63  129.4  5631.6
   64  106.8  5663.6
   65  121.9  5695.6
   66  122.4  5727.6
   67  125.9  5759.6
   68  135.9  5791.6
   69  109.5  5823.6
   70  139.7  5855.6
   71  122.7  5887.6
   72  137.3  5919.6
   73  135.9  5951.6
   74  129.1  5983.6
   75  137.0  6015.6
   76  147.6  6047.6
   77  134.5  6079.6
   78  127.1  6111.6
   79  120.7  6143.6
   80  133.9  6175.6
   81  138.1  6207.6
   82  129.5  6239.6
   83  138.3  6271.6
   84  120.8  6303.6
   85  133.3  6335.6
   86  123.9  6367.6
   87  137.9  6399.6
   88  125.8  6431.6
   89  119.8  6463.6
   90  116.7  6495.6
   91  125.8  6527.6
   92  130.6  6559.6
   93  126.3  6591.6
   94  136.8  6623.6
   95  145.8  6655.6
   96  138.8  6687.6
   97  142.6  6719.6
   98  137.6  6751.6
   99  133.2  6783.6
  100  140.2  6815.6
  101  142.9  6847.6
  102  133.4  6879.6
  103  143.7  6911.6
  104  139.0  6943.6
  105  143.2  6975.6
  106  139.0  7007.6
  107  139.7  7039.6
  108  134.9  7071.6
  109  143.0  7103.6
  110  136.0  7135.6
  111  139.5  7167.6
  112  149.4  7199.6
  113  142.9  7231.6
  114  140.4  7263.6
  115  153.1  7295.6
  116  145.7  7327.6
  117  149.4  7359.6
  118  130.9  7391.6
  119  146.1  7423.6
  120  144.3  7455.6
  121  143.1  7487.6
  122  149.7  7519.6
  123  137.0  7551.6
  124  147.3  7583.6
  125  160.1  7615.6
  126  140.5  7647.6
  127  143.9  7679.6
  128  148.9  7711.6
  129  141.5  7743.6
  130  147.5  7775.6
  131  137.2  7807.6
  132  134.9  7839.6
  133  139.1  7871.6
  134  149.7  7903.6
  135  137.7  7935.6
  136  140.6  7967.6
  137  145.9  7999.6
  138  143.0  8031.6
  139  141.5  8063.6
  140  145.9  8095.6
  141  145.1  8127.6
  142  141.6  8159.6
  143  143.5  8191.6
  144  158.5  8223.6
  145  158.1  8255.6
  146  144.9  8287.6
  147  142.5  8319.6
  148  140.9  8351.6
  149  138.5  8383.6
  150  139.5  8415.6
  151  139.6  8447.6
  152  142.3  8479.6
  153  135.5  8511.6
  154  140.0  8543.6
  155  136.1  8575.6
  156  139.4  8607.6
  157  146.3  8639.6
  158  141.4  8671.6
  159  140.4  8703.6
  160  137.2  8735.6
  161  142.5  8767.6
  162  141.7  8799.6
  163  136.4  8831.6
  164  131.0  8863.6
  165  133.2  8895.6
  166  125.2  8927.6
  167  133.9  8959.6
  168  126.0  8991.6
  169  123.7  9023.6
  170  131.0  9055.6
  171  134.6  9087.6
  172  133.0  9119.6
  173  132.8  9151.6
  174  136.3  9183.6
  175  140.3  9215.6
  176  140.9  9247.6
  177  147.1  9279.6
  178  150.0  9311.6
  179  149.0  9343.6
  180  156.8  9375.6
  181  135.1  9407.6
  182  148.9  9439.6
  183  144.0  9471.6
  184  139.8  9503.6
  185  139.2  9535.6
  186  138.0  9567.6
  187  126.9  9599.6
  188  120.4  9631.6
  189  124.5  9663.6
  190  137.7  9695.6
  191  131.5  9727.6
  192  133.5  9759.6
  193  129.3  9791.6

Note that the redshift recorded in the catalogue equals 0.253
